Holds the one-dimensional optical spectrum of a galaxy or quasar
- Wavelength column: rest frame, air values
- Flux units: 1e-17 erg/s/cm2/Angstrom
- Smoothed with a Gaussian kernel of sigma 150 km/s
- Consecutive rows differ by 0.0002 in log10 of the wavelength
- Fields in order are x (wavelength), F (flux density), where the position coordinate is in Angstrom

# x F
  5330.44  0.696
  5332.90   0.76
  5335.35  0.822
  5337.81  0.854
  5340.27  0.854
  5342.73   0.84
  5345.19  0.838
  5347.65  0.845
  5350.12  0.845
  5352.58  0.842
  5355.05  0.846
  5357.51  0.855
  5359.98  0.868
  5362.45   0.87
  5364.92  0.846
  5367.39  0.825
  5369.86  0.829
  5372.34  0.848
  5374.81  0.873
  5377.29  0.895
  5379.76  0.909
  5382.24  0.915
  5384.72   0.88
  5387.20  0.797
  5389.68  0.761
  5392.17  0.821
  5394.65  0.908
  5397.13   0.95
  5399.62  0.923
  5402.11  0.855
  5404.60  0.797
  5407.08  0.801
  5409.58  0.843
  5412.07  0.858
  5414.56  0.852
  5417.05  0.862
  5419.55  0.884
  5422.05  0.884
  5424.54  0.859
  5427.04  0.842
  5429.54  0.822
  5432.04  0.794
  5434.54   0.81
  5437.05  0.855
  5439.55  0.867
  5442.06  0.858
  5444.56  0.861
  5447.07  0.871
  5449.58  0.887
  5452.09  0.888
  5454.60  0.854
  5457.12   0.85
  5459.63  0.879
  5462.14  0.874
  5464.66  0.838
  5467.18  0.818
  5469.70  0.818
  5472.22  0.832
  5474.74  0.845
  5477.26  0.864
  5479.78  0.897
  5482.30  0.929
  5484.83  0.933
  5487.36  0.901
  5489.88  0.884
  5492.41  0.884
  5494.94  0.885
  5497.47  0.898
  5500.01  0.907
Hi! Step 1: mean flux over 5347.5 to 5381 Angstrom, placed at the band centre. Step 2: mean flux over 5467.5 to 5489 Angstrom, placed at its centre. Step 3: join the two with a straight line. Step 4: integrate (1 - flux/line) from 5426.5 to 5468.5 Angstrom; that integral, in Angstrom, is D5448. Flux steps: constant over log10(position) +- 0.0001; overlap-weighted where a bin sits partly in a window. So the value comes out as 0.9 Angstrom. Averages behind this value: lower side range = 0.857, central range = 0.851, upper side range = 0.875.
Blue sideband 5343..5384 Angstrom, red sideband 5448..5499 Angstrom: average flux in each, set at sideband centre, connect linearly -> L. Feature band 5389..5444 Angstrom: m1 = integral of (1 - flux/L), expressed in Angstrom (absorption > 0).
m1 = 0.9 Angstrom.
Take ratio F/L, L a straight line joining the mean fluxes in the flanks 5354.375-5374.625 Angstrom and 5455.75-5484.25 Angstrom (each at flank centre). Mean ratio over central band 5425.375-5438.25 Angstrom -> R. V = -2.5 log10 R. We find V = 0.04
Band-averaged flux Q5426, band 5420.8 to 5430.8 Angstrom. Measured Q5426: 0.852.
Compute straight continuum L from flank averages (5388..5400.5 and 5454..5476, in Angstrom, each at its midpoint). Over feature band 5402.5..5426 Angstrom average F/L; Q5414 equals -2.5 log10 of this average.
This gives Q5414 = 0.02 mag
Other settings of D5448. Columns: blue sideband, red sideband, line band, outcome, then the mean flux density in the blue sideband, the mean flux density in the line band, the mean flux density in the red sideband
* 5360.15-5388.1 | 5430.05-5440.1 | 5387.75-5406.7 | -0.1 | 0.864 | 0.855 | 0.828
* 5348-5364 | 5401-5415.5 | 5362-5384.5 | -0.6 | 0.853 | 0.868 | 0.834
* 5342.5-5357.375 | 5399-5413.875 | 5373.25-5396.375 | -0.6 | 0.844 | 0.864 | 0.843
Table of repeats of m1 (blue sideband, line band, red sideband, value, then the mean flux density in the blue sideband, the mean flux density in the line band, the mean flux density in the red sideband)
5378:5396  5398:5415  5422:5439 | -0.02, 0.858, 0.849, 0.836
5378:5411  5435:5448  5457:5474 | -0.15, 0.859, 0.859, 0.844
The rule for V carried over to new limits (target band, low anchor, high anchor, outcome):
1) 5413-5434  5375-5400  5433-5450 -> 0.02 mag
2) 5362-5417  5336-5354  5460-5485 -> -0.01 mag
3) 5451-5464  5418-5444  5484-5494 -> 0.01 mag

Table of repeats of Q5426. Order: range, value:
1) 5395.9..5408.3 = 0.865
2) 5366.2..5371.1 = 0.827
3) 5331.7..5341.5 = 0.823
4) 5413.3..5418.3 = 0.858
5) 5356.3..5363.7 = 0.864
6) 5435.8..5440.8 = 0.862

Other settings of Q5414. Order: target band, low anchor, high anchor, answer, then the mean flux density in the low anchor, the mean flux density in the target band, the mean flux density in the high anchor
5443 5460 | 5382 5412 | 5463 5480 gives -0.03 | 0.852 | 0.869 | 0.842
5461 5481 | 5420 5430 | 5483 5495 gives 0.05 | 0.857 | 0.848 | 0.9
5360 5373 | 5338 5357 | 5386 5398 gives 0.00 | 0.845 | 0.845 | 0.845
